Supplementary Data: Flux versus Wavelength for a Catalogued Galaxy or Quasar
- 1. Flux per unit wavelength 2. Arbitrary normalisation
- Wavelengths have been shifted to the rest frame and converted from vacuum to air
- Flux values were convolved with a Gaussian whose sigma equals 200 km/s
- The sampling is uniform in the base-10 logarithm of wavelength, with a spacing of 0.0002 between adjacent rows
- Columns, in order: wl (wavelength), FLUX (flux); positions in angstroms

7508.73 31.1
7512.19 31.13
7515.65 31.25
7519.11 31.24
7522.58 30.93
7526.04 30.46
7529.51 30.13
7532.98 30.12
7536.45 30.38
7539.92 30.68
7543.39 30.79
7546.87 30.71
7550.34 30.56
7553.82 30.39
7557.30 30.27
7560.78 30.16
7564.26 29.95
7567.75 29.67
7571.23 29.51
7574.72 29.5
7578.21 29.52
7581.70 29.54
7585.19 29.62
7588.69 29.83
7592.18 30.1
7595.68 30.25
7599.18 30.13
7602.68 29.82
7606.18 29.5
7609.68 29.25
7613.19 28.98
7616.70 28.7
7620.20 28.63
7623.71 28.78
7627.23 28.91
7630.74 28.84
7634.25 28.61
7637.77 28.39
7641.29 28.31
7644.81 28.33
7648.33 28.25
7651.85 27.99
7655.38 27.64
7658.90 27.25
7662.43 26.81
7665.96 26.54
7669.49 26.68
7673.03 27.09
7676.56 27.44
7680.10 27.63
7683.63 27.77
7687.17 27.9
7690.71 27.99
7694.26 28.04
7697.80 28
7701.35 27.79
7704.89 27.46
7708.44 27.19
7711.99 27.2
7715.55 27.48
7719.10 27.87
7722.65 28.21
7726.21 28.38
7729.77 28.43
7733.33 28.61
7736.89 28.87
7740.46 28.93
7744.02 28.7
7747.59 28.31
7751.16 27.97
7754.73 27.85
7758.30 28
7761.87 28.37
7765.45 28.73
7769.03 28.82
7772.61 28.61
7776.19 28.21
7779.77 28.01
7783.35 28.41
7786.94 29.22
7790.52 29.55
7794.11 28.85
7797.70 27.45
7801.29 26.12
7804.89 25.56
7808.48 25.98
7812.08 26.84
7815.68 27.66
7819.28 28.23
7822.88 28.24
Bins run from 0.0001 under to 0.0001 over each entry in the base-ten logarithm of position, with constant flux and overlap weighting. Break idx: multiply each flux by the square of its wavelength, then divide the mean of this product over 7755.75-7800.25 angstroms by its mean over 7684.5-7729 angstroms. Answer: 1.0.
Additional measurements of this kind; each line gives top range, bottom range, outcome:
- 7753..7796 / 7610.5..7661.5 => 1.04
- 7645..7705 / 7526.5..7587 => 0.95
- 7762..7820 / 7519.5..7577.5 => 0.98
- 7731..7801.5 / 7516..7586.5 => 0.99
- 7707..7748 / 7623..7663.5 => 1.02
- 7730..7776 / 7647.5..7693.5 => 1.06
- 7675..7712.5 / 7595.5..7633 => 0.97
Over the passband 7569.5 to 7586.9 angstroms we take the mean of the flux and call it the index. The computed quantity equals 29.5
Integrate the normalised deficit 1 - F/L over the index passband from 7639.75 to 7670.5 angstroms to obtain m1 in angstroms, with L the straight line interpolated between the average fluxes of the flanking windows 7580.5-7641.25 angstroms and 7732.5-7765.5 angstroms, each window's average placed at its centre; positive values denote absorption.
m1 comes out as 1.5 angstroms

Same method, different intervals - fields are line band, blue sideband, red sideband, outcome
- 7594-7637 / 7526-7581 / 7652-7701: -0.6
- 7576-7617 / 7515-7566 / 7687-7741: 0.1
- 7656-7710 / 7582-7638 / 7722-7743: 2.7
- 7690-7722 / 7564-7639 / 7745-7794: 1.3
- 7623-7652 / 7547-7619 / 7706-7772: 0.7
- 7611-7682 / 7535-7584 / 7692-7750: 2.5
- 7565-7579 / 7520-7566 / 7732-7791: 0.3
